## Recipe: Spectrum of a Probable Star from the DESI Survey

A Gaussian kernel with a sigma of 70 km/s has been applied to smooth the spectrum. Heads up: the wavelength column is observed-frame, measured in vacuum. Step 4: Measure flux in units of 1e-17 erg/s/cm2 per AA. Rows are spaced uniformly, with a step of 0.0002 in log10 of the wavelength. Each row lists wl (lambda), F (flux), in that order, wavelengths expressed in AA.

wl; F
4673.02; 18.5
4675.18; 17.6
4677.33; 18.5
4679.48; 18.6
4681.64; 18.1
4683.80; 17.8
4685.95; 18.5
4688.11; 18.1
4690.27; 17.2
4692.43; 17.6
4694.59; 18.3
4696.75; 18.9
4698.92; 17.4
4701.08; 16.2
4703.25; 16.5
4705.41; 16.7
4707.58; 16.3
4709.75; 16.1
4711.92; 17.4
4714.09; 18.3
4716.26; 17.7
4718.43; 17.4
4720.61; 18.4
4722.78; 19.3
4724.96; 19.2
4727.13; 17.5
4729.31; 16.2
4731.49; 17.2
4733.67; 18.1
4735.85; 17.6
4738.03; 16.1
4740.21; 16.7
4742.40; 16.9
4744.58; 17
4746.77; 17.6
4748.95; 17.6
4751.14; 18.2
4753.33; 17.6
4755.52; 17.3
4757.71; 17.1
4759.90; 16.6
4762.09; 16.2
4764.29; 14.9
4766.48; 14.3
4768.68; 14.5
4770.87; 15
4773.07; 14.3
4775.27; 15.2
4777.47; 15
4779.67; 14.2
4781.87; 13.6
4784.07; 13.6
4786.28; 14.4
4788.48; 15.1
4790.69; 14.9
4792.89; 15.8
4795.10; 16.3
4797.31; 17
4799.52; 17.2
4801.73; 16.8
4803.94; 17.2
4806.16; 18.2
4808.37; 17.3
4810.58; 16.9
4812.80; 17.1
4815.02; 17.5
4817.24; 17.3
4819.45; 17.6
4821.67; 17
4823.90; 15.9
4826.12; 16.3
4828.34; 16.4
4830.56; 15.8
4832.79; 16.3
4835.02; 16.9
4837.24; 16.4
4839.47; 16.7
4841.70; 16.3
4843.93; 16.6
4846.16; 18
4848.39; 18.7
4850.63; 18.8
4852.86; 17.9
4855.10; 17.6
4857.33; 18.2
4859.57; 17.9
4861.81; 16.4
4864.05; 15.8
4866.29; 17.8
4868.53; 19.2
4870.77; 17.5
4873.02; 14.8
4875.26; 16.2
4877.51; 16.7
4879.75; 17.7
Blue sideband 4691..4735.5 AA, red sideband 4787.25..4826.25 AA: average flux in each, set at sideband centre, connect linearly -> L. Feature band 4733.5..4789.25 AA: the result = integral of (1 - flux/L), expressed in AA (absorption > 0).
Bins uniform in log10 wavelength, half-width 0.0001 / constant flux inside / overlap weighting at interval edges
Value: 4.0 AA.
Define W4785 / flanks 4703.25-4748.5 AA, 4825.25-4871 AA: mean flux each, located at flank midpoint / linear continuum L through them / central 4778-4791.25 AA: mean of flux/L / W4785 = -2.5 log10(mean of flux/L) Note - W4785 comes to 0.21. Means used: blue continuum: 17.4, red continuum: 17.2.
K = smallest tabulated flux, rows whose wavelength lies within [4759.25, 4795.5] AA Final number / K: 13.6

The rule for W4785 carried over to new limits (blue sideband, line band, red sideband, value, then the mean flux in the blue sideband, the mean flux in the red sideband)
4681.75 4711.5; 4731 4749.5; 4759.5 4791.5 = -0.08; 17.4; 14.7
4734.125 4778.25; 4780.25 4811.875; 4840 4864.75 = 0.05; 16.3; 17.5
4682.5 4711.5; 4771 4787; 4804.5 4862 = 0.20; 17.4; 17.2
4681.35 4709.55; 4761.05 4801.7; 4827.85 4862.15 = 0.15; 17.4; 17.2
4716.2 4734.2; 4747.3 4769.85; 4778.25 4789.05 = -0.05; 17.9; 14.2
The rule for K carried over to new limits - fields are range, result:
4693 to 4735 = 16.1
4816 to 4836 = 15.8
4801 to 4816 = 16.8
